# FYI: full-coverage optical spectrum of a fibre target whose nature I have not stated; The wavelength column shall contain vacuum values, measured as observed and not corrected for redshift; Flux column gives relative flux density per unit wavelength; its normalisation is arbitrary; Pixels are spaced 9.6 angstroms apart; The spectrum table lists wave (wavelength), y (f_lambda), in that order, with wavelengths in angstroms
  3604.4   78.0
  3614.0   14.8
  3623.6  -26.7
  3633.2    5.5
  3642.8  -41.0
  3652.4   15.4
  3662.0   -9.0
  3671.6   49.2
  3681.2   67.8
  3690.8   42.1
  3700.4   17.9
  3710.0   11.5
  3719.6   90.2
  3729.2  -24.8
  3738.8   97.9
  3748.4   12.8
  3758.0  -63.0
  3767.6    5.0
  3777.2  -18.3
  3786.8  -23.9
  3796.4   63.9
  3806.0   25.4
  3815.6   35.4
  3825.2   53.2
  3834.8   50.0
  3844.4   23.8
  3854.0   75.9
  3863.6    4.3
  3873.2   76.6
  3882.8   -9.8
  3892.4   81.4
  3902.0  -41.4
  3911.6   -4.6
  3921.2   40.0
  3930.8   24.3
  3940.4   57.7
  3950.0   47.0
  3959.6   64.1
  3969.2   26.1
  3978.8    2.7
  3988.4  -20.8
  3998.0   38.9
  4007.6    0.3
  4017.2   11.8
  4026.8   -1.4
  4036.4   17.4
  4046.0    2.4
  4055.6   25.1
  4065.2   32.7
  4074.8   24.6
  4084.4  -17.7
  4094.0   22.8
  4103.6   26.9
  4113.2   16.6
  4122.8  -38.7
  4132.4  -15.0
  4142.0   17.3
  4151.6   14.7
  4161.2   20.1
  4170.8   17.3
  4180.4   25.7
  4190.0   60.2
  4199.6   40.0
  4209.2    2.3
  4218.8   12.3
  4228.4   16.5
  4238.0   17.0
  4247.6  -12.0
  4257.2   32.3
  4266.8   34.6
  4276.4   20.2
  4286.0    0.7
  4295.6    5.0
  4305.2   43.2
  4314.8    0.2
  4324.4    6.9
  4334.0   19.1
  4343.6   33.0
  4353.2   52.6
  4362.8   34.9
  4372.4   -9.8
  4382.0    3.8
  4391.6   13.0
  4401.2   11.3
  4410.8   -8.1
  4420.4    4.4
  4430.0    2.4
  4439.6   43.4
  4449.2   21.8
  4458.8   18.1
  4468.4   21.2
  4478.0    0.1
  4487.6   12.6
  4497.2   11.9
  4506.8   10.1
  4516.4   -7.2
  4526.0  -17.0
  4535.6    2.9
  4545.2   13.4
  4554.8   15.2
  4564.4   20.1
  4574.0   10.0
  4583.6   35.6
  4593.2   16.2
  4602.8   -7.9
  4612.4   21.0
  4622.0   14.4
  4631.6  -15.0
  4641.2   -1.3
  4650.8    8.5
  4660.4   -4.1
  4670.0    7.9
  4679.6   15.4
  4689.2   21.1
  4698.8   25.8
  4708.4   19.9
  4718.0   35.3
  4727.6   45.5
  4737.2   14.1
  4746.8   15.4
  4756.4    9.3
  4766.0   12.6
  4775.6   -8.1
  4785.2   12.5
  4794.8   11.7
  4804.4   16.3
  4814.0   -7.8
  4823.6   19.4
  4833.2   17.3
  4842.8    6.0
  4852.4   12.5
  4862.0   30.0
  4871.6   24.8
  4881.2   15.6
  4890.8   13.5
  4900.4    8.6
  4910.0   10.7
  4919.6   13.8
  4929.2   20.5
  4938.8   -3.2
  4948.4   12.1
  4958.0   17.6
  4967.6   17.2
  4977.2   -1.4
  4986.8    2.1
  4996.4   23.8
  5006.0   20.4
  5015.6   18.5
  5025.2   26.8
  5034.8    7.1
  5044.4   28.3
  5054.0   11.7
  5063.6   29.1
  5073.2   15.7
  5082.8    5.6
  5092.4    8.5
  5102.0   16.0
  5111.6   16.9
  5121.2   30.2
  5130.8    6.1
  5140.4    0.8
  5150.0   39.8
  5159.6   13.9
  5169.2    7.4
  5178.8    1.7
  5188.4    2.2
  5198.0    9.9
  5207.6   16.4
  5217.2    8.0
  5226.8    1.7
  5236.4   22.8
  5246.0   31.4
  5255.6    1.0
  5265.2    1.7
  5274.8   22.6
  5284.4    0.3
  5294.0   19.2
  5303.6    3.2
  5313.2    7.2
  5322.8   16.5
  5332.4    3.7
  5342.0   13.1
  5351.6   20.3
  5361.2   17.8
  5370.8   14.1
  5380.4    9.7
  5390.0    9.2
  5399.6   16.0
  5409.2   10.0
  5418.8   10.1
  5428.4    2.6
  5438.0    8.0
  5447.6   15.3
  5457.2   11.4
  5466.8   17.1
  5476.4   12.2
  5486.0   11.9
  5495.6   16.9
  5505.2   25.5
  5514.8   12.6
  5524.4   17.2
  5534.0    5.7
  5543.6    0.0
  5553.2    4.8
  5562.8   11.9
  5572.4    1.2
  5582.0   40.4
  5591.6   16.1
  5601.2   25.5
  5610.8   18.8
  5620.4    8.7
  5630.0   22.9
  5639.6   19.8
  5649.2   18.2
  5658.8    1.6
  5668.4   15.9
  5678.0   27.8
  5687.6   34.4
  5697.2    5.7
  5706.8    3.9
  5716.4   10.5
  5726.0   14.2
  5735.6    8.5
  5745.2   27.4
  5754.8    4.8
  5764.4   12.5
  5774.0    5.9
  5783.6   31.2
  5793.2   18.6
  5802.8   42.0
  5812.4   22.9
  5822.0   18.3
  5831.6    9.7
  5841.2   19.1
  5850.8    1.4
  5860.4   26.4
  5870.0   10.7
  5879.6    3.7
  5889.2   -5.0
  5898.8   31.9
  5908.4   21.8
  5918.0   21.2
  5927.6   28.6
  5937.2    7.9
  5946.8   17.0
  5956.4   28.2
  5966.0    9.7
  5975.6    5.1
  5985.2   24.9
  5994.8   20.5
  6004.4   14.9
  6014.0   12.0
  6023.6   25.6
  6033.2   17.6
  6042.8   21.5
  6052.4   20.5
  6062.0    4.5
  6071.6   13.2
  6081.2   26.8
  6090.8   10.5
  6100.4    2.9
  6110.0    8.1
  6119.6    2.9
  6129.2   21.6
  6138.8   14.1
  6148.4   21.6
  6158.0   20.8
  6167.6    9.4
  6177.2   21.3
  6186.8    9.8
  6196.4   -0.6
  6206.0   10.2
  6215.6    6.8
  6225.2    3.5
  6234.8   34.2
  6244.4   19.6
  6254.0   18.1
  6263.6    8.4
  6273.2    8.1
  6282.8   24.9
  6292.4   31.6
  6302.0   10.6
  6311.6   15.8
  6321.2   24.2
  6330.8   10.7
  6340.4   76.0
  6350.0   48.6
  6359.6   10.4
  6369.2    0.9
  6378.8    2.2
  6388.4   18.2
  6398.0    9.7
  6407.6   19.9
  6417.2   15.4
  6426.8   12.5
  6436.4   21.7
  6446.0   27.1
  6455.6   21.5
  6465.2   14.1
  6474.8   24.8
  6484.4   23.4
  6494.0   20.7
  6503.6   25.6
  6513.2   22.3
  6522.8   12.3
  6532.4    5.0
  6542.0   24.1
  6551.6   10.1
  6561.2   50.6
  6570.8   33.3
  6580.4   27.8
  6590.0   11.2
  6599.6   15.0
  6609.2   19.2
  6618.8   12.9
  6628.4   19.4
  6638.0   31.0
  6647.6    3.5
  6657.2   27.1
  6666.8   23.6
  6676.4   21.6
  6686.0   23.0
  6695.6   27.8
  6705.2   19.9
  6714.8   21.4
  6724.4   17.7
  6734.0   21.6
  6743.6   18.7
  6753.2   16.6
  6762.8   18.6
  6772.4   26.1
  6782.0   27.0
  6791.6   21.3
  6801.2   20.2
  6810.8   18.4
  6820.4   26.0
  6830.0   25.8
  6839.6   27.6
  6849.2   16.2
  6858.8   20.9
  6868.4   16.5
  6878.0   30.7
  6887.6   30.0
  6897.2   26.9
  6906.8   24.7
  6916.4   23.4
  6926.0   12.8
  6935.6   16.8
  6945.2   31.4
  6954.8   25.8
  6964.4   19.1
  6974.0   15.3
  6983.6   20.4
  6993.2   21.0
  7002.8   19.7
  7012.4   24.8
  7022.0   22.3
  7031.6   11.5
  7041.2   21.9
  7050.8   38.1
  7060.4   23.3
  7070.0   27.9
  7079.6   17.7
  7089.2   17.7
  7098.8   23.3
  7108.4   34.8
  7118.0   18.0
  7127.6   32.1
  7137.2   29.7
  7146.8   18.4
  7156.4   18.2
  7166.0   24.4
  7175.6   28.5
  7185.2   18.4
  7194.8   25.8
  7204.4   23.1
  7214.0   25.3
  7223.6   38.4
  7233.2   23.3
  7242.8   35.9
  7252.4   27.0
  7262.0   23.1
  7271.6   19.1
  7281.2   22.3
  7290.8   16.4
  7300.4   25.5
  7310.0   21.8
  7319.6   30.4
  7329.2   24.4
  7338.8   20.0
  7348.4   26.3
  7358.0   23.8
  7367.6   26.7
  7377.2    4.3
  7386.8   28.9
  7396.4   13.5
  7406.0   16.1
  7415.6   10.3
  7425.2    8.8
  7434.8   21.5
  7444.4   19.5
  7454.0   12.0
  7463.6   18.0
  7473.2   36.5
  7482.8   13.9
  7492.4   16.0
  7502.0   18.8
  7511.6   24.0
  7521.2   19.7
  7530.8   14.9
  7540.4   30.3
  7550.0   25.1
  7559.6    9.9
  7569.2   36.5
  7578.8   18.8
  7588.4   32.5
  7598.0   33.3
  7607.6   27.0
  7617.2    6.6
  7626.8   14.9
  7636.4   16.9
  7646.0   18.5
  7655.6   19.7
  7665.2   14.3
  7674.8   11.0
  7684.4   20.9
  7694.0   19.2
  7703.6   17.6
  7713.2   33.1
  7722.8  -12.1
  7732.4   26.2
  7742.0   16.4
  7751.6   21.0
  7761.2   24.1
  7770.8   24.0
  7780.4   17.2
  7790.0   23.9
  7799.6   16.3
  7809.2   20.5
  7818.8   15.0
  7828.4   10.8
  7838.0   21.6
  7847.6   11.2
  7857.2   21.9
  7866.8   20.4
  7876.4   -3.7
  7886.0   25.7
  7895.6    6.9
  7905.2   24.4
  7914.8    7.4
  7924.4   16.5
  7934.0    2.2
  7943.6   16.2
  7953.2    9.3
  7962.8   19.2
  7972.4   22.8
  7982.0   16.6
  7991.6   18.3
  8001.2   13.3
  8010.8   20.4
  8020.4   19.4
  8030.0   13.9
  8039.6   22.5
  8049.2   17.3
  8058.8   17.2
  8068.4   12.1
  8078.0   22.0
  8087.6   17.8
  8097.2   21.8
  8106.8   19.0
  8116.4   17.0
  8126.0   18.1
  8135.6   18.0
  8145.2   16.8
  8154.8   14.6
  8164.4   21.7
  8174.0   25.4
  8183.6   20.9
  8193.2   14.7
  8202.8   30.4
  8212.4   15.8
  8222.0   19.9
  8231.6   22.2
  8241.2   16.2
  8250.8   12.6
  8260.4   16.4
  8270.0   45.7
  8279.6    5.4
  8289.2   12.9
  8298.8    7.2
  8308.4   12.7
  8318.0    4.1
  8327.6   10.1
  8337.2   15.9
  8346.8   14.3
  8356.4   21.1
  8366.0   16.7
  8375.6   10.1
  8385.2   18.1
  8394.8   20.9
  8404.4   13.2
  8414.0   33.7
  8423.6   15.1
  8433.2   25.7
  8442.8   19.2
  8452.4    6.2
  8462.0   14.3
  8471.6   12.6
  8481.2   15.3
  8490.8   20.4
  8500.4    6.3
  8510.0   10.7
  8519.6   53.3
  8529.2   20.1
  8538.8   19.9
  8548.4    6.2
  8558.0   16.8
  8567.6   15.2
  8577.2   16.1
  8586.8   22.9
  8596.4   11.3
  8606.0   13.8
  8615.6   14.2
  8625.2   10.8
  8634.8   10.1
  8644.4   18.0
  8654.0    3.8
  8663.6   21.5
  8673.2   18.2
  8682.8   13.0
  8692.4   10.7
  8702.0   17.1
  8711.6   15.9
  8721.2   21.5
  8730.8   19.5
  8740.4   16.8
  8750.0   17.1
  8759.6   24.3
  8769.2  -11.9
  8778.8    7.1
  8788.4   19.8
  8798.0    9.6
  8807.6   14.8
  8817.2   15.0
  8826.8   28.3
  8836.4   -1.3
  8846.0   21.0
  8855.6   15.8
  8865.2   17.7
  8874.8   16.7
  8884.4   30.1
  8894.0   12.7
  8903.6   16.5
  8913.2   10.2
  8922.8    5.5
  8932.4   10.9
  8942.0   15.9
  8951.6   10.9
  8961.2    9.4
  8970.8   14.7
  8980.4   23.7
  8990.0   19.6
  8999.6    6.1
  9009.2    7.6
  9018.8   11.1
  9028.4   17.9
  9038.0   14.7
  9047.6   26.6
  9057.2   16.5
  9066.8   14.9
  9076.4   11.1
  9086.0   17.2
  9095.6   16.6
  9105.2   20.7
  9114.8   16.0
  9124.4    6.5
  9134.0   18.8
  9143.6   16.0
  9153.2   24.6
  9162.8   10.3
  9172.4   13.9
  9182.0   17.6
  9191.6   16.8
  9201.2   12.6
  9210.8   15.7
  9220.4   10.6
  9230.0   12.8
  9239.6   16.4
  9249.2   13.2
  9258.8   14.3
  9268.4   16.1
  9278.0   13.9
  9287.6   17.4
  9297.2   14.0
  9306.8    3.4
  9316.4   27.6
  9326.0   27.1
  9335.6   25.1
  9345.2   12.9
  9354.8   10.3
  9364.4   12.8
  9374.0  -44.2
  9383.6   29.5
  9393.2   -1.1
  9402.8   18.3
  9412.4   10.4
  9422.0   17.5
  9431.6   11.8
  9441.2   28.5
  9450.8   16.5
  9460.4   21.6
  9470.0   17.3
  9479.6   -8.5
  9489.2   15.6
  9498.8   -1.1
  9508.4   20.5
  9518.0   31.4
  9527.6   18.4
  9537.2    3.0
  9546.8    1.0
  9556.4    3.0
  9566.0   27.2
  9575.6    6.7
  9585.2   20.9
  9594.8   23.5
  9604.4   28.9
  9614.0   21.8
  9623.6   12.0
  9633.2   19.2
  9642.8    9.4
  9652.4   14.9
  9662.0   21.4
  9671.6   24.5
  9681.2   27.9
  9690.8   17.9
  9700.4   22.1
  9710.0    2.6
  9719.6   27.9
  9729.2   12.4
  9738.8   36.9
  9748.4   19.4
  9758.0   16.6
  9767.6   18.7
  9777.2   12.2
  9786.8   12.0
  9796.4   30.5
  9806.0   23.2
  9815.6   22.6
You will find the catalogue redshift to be 0.70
